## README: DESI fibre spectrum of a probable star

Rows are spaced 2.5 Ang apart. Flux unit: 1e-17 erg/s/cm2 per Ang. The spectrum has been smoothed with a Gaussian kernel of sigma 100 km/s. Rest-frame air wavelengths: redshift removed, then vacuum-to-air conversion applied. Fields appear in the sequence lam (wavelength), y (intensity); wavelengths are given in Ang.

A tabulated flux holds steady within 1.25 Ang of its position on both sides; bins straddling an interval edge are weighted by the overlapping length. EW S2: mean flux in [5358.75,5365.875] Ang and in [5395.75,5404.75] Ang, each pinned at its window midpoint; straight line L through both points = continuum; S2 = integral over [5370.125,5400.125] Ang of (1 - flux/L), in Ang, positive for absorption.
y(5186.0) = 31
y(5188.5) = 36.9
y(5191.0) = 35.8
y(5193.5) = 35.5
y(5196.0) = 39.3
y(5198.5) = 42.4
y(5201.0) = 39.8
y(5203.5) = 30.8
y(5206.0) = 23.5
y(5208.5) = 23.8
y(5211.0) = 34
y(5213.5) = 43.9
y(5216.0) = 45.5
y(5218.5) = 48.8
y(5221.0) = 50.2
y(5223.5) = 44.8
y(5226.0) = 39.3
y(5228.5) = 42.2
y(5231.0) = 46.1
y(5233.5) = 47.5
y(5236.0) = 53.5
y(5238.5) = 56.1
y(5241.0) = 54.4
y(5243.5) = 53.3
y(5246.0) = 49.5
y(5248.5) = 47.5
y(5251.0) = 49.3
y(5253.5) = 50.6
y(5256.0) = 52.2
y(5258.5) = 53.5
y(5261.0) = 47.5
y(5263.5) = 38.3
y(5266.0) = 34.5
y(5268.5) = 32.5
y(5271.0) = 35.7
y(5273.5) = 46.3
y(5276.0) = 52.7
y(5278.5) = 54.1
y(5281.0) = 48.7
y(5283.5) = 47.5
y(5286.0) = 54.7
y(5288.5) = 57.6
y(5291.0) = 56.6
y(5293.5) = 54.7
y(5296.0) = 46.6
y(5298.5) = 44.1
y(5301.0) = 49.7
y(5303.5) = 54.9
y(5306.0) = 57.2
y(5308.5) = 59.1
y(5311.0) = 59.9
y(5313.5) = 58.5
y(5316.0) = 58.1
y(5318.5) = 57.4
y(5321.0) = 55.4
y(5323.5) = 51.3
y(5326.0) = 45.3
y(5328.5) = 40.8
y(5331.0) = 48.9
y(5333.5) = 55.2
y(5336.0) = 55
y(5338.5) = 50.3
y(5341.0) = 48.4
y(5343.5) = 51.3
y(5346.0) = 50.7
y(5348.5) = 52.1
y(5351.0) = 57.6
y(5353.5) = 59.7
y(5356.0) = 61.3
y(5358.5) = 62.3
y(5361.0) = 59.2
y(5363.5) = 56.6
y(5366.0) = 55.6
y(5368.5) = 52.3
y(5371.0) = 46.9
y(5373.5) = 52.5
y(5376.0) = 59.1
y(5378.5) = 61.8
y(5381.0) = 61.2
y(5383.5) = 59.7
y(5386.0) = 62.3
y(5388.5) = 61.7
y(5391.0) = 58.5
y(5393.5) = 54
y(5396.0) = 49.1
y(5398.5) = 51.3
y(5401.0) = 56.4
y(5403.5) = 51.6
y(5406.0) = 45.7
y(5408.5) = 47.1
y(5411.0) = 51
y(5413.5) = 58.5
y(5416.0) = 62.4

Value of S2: -1.1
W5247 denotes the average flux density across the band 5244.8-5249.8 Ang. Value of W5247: 48.5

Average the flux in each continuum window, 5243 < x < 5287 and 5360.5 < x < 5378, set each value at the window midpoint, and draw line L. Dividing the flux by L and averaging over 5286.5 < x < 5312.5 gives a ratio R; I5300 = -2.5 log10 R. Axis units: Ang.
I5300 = -0.10 mag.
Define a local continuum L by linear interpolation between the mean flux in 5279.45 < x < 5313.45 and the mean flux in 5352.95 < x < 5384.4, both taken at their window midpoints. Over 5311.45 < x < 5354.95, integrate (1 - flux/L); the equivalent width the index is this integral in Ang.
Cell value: 2.0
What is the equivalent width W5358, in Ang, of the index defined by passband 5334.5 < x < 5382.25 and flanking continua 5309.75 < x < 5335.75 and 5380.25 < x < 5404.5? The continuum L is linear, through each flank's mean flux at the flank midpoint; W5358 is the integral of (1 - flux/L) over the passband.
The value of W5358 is -0.5 Ang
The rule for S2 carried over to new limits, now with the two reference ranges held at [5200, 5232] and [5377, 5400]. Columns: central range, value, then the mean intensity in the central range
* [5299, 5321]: -3.09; 56.3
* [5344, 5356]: -0.40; 55.4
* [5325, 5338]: 0.63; 49.2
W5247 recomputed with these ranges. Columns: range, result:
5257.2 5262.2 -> 50.5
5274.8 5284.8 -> 50.8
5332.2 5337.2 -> 55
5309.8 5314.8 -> 59.2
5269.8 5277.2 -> 44.9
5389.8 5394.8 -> 56.2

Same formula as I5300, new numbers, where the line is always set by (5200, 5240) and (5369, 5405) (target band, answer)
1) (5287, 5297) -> -0.13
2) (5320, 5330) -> 0.06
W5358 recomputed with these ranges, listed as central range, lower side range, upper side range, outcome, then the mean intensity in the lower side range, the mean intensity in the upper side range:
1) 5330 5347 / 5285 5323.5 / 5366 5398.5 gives 1.2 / 54.8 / 56.4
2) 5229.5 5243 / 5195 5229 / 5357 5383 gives -3.1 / 39.1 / 56.9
